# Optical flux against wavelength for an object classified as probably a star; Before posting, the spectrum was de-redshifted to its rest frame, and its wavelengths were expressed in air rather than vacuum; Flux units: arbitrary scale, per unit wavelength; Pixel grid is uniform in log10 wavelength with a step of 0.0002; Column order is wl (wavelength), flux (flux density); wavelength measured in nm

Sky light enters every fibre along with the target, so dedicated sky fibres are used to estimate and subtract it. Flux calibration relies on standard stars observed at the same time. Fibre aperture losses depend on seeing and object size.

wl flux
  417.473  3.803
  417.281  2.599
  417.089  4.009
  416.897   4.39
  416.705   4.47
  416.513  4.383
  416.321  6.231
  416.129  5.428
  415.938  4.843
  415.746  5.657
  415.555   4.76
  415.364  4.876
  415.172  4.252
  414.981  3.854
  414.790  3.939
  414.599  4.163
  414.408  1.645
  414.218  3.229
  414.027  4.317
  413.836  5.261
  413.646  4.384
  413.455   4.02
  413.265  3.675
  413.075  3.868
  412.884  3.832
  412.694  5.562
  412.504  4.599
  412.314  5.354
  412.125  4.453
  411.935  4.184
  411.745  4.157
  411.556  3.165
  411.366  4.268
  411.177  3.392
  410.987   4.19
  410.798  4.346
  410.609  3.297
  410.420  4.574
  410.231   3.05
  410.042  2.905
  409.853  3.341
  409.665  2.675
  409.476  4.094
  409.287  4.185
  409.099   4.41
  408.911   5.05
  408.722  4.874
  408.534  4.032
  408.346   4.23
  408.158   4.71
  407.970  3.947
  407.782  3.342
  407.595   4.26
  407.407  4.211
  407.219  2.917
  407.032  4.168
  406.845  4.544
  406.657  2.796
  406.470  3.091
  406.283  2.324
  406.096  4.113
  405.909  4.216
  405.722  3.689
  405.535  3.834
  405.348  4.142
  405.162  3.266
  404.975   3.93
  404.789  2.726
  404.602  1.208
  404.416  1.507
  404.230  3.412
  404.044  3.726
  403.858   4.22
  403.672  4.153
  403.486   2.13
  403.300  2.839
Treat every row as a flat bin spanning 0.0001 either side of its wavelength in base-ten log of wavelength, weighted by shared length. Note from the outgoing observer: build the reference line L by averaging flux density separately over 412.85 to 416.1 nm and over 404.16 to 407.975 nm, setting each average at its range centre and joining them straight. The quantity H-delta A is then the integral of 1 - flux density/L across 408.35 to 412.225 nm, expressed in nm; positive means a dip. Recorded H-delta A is -0.16 nm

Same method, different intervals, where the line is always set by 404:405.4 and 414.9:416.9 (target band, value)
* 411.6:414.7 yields 0.15 nm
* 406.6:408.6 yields -0.30 nm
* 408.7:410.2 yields -0.05 nm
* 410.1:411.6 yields 0.08 nm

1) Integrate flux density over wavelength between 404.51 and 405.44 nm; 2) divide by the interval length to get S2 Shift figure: 3.06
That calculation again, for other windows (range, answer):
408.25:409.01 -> 4.55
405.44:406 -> 3.91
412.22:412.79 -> 5.17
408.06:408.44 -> 4.46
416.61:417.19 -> 4.28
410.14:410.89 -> 3.82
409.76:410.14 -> 3.12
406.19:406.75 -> 2.74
